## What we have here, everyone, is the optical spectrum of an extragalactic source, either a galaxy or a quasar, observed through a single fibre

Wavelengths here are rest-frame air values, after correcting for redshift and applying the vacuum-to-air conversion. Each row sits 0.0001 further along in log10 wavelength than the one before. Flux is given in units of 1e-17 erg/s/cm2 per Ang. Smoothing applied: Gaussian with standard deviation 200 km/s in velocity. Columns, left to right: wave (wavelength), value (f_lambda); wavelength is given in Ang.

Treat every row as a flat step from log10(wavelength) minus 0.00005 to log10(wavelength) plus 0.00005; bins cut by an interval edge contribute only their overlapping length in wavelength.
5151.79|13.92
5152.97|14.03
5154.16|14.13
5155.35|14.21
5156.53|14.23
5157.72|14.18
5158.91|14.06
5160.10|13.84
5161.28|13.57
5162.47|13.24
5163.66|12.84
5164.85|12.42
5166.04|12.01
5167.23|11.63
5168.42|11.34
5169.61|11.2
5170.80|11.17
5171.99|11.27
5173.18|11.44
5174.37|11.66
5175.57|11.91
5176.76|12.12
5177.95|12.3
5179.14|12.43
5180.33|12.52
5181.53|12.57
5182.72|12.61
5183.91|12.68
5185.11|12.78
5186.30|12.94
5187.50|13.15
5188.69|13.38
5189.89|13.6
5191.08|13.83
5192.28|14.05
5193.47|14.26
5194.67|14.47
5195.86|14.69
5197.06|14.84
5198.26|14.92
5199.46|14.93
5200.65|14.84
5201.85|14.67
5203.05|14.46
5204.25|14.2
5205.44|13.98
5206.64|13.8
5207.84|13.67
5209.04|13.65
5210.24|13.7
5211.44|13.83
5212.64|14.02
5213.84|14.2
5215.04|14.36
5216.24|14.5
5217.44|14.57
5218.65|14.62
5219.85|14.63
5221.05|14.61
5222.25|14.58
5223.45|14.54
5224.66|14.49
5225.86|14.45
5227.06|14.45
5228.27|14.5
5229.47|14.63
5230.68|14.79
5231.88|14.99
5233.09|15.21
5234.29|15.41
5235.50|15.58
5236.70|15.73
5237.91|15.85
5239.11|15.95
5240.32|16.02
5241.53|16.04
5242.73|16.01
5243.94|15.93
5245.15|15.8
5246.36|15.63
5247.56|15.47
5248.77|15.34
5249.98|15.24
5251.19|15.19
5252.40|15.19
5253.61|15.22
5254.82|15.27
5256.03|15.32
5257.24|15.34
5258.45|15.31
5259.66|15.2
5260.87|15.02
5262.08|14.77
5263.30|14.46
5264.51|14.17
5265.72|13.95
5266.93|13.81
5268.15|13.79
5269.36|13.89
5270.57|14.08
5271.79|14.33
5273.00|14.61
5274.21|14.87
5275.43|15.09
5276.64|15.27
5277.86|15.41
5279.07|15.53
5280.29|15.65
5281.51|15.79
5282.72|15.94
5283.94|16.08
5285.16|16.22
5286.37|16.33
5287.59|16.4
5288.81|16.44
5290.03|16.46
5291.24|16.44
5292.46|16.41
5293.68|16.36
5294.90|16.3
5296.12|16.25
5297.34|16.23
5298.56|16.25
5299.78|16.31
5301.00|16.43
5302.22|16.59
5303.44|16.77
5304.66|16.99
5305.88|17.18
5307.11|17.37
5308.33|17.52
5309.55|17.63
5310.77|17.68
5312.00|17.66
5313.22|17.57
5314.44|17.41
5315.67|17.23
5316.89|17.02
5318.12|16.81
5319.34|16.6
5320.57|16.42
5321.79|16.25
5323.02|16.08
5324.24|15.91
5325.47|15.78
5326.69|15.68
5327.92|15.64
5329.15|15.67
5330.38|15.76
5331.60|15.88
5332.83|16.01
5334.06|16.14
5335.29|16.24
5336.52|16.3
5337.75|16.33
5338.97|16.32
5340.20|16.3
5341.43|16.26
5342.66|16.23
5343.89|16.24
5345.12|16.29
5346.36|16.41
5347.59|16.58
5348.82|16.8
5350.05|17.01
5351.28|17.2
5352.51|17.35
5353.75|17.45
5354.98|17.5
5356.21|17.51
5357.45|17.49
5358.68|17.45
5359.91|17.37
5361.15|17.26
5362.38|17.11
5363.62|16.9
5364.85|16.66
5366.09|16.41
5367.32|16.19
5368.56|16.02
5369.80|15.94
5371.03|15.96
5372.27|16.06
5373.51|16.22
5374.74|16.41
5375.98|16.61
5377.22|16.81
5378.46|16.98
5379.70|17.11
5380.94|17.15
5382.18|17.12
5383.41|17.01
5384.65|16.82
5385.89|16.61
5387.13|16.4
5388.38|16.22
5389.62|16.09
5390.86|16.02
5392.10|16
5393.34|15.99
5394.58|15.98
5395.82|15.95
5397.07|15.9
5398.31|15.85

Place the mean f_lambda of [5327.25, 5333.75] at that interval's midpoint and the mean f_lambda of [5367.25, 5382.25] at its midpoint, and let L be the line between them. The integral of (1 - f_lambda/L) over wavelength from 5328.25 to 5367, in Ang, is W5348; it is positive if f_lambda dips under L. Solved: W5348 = -1.4 Ang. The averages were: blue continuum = 15.8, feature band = 16.6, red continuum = 16.5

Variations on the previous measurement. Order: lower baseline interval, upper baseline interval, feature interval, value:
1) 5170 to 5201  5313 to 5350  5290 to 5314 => -1.8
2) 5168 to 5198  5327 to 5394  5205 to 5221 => -0.8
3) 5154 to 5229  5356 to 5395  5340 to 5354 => -0.5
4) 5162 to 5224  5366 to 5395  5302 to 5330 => -2.5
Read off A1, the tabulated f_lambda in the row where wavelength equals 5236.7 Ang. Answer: 15.73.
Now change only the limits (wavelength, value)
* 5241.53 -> 16.04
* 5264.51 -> 14.17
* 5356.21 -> 17.51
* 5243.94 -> 15.93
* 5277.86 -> 15.41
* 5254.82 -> 15.27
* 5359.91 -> 17.37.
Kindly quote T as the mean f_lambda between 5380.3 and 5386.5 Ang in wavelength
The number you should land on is 17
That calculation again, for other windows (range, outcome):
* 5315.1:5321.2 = 16.8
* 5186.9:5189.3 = 13.2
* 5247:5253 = 15.3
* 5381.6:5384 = 17.1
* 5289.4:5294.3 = 16.4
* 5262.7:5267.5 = 14.1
